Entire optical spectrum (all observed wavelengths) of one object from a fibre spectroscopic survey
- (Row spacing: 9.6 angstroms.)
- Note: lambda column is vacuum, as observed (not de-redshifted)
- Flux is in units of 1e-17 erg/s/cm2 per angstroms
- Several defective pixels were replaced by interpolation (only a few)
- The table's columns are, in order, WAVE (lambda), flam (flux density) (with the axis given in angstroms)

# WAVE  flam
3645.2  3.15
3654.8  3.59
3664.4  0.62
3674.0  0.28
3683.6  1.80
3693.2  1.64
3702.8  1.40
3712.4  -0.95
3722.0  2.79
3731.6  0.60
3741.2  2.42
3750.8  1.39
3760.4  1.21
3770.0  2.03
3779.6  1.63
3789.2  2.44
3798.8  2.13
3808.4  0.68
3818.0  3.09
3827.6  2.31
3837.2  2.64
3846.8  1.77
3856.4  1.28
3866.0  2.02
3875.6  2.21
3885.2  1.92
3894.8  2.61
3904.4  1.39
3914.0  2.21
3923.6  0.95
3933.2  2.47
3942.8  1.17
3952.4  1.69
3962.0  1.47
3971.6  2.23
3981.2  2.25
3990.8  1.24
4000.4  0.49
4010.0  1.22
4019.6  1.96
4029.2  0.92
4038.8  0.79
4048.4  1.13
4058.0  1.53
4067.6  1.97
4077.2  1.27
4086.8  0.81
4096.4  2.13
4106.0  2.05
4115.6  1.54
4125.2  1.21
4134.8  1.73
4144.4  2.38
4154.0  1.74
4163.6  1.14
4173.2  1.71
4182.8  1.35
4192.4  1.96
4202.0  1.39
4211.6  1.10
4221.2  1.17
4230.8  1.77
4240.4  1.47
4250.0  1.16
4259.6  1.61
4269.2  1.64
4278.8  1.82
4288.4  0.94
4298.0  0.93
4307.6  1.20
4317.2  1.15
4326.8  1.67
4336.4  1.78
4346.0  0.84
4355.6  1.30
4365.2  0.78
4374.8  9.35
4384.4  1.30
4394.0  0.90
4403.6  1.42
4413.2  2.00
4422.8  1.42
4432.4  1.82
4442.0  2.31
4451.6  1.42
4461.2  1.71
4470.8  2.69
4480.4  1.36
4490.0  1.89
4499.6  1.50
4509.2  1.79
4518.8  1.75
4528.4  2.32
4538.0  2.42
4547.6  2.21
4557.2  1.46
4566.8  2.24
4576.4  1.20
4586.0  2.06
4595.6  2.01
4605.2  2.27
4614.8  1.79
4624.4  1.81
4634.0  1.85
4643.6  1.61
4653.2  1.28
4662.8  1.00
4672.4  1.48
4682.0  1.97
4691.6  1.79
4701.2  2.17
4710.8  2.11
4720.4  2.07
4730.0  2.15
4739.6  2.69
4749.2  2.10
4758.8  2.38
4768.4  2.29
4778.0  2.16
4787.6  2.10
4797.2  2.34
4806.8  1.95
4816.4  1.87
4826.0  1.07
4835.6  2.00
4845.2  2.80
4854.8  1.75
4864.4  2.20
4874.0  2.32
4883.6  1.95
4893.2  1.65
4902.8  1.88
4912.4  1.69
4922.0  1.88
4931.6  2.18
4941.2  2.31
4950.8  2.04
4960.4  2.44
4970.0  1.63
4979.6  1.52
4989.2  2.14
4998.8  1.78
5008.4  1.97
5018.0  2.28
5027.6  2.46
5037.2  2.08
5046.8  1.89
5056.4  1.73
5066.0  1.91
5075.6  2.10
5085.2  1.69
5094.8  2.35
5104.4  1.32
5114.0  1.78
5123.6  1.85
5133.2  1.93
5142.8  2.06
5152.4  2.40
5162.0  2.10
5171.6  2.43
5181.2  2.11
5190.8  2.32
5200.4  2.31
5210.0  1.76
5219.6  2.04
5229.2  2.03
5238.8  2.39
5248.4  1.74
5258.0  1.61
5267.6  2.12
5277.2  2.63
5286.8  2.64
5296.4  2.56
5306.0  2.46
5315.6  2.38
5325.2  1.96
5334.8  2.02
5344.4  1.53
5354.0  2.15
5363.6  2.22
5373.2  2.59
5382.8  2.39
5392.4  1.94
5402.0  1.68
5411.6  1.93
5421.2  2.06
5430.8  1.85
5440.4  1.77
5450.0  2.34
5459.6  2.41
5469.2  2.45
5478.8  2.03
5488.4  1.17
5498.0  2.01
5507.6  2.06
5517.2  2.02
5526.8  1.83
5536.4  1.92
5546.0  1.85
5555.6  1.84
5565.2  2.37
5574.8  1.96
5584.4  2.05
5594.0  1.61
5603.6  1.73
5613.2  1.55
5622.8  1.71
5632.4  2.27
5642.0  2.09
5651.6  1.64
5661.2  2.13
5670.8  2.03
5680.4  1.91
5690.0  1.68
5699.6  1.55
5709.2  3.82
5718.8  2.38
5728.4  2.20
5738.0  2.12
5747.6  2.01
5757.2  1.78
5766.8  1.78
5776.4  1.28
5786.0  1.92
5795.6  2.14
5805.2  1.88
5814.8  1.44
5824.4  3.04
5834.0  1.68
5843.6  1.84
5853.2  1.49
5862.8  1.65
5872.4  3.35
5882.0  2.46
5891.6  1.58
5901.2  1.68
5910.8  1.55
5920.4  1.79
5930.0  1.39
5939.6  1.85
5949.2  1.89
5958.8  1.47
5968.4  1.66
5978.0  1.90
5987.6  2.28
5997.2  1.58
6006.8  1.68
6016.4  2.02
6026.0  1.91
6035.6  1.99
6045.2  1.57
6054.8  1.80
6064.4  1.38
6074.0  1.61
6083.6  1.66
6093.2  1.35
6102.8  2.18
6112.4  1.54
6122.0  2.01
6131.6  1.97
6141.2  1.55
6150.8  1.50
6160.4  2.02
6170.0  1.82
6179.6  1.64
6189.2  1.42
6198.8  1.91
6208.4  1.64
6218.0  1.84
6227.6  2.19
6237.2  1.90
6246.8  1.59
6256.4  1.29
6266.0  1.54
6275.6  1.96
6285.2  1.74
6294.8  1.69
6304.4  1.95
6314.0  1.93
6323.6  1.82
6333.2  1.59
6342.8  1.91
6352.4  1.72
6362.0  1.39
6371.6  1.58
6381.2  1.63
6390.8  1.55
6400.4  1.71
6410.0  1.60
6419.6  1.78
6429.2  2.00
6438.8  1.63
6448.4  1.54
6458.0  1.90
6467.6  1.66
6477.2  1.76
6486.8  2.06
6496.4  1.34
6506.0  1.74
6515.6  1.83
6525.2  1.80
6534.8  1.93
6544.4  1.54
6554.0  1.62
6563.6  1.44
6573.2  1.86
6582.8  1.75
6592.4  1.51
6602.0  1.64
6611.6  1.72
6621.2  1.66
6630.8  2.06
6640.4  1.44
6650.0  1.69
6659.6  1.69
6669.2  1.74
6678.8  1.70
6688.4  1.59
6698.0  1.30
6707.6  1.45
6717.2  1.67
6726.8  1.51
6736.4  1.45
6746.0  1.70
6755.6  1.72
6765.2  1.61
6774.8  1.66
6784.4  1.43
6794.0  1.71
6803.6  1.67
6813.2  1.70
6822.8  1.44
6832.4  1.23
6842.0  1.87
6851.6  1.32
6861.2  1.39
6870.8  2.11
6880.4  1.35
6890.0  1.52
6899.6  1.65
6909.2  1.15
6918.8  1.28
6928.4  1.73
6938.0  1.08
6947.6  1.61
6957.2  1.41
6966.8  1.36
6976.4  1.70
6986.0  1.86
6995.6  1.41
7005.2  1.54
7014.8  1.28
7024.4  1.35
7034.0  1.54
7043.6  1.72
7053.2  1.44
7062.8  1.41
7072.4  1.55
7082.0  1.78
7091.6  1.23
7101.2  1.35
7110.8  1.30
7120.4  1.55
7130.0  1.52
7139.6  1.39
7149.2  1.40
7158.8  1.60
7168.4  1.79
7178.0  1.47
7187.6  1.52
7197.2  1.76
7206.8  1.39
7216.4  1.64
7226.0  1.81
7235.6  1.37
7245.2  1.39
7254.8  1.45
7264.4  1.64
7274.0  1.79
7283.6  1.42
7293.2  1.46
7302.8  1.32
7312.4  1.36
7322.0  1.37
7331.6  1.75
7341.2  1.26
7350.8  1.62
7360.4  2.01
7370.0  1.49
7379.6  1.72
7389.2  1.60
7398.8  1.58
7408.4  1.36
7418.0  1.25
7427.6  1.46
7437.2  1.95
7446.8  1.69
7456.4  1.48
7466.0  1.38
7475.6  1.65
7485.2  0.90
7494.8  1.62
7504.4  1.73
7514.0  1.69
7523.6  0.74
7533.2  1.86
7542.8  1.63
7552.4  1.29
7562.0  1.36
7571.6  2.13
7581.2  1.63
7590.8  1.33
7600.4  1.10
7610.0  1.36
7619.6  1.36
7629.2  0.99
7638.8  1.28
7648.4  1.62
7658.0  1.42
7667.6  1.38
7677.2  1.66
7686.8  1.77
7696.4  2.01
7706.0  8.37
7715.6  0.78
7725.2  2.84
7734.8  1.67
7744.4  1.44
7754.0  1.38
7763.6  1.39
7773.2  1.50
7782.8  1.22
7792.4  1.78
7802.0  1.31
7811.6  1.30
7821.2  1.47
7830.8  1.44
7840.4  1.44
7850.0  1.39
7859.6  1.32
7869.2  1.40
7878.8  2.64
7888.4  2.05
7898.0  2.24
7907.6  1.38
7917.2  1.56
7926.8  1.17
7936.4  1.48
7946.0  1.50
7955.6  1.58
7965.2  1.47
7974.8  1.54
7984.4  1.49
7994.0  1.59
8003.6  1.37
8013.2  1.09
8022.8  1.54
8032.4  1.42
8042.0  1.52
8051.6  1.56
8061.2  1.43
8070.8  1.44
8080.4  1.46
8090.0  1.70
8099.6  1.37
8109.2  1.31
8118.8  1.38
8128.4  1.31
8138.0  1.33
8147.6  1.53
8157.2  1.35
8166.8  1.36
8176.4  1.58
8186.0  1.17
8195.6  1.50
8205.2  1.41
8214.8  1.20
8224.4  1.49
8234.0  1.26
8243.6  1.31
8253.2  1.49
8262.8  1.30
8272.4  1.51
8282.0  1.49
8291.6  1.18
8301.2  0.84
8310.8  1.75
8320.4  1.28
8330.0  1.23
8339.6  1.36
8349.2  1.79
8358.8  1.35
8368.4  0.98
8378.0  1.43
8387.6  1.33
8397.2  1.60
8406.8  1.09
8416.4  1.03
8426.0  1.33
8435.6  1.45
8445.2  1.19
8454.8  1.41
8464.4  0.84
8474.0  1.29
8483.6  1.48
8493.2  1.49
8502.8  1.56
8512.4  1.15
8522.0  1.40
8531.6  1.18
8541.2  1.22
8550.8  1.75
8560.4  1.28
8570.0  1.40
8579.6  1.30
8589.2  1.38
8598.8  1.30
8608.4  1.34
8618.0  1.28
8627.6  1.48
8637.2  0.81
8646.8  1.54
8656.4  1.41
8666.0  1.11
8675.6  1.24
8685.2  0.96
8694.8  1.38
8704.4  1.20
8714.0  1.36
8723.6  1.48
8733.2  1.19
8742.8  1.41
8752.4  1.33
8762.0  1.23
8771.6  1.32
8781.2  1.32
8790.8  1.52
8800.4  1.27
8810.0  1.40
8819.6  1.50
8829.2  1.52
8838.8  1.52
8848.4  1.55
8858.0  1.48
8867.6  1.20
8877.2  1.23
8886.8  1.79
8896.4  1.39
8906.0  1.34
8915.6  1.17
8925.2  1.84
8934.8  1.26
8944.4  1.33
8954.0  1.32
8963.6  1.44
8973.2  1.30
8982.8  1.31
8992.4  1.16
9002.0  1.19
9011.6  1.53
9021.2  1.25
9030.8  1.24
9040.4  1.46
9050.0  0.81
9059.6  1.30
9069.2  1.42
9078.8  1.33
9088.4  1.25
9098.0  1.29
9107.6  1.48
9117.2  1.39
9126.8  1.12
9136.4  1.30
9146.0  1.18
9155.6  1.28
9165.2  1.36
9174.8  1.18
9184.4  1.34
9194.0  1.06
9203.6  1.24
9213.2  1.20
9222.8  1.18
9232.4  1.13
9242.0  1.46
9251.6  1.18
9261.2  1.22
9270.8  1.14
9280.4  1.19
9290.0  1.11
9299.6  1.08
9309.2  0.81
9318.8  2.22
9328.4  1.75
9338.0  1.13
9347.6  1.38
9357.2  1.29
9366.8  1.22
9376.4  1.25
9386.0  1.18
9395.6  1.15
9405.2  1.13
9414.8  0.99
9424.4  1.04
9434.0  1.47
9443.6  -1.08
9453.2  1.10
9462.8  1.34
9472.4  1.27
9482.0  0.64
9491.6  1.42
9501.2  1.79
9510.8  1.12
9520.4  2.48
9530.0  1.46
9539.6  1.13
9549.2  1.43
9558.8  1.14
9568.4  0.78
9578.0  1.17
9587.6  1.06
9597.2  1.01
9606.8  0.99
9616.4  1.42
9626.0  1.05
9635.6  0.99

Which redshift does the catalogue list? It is 0.17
